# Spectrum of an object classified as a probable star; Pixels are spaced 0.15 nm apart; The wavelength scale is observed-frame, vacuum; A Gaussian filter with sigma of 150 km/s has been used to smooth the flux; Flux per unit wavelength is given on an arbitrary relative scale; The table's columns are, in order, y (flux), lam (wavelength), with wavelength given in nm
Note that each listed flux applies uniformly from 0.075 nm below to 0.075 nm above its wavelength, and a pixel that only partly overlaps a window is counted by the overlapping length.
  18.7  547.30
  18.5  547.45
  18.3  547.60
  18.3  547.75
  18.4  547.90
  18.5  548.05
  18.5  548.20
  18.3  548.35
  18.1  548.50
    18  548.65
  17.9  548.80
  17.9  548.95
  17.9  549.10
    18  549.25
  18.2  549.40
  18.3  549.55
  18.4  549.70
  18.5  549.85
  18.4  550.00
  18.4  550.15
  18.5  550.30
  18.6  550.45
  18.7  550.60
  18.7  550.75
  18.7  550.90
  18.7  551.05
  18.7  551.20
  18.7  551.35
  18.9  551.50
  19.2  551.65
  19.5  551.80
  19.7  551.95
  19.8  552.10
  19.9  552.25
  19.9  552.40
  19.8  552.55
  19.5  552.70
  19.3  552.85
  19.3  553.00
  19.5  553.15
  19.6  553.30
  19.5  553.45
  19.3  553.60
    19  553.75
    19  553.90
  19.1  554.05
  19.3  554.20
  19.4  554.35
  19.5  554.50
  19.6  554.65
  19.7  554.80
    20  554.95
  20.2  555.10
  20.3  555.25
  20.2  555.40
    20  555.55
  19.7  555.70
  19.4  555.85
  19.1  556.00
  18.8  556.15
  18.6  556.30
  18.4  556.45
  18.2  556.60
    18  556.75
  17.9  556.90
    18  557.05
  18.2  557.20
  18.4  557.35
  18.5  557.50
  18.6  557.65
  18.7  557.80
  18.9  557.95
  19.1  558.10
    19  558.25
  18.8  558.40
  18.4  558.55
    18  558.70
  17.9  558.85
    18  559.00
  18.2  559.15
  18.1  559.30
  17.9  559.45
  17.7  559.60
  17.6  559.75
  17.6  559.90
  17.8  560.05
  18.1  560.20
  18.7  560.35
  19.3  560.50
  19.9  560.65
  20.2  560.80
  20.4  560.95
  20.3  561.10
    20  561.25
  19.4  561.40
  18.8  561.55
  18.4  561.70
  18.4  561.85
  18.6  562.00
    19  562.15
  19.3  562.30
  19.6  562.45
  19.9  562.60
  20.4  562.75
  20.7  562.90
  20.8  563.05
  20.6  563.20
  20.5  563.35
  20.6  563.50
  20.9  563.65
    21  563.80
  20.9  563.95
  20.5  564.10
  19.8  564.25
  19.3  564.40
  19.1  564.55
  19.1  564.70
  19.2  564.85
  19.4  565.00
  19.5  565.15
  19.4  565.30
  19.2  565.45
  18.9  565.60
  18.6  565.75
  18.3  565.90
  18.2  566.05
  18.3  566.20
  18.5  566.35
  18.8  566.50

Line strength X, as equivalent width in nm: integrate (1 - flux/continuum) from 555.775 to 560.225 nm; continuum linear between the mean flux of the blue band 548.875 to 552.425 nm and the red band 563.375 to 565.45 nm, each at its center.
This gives 0.23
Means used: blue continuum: 18.7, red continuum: 19.9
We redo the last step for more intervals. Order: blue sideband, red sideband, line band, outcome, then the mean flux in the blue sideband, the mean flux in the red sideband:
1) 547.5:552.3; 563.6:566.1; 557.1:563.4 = 0.08 nm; 18.6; 19.5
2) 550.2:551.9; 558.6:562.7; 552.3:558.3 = -0.12 nm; 18.8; 18.8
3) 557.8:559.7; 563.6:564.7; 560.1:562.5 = -0.01 nm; 18.3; 20.1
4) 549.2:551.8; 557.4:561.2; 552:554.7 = -0.12 nm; 18.6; 18.6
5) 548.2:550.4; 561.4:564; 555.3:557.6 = 0.04 nm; 18.2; 19.9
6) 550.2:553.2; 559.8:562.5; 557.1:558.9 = 0.05 nm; 19.2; 19.1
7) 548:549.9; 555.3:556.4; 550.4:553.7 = -0.09 nm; 18.2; 19.4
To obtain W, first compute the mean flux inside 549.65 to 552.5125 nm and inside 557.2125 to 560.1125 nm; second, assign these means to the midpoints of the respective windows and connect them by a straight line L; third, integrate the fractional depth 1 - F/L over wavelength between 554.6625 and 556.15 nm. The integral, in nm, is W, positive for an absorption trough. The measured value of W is -0.097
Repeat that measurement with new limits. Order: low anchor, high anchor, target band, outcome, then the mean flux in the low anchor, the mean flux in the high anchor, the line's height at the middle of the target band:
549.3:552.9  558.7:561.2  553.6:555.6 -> -0.086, 18.9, 18.6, 18.8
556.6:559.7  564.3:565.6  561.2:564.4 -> -0.157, 18.3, 19.3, 19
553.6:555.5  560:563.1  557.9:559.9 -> 0.128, 19.6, 19.4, 19.5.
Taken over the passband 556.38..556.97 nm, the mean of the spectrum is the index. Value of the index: 18.1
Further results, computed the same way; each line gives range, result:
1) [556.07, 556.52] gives 18.6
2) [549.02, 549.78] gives 18.2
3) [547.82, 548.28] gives 18.5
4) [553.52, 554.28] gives 19.1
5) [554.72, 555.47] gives 20.1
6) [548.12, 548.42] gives 18.4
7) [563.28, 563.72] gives 20.7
